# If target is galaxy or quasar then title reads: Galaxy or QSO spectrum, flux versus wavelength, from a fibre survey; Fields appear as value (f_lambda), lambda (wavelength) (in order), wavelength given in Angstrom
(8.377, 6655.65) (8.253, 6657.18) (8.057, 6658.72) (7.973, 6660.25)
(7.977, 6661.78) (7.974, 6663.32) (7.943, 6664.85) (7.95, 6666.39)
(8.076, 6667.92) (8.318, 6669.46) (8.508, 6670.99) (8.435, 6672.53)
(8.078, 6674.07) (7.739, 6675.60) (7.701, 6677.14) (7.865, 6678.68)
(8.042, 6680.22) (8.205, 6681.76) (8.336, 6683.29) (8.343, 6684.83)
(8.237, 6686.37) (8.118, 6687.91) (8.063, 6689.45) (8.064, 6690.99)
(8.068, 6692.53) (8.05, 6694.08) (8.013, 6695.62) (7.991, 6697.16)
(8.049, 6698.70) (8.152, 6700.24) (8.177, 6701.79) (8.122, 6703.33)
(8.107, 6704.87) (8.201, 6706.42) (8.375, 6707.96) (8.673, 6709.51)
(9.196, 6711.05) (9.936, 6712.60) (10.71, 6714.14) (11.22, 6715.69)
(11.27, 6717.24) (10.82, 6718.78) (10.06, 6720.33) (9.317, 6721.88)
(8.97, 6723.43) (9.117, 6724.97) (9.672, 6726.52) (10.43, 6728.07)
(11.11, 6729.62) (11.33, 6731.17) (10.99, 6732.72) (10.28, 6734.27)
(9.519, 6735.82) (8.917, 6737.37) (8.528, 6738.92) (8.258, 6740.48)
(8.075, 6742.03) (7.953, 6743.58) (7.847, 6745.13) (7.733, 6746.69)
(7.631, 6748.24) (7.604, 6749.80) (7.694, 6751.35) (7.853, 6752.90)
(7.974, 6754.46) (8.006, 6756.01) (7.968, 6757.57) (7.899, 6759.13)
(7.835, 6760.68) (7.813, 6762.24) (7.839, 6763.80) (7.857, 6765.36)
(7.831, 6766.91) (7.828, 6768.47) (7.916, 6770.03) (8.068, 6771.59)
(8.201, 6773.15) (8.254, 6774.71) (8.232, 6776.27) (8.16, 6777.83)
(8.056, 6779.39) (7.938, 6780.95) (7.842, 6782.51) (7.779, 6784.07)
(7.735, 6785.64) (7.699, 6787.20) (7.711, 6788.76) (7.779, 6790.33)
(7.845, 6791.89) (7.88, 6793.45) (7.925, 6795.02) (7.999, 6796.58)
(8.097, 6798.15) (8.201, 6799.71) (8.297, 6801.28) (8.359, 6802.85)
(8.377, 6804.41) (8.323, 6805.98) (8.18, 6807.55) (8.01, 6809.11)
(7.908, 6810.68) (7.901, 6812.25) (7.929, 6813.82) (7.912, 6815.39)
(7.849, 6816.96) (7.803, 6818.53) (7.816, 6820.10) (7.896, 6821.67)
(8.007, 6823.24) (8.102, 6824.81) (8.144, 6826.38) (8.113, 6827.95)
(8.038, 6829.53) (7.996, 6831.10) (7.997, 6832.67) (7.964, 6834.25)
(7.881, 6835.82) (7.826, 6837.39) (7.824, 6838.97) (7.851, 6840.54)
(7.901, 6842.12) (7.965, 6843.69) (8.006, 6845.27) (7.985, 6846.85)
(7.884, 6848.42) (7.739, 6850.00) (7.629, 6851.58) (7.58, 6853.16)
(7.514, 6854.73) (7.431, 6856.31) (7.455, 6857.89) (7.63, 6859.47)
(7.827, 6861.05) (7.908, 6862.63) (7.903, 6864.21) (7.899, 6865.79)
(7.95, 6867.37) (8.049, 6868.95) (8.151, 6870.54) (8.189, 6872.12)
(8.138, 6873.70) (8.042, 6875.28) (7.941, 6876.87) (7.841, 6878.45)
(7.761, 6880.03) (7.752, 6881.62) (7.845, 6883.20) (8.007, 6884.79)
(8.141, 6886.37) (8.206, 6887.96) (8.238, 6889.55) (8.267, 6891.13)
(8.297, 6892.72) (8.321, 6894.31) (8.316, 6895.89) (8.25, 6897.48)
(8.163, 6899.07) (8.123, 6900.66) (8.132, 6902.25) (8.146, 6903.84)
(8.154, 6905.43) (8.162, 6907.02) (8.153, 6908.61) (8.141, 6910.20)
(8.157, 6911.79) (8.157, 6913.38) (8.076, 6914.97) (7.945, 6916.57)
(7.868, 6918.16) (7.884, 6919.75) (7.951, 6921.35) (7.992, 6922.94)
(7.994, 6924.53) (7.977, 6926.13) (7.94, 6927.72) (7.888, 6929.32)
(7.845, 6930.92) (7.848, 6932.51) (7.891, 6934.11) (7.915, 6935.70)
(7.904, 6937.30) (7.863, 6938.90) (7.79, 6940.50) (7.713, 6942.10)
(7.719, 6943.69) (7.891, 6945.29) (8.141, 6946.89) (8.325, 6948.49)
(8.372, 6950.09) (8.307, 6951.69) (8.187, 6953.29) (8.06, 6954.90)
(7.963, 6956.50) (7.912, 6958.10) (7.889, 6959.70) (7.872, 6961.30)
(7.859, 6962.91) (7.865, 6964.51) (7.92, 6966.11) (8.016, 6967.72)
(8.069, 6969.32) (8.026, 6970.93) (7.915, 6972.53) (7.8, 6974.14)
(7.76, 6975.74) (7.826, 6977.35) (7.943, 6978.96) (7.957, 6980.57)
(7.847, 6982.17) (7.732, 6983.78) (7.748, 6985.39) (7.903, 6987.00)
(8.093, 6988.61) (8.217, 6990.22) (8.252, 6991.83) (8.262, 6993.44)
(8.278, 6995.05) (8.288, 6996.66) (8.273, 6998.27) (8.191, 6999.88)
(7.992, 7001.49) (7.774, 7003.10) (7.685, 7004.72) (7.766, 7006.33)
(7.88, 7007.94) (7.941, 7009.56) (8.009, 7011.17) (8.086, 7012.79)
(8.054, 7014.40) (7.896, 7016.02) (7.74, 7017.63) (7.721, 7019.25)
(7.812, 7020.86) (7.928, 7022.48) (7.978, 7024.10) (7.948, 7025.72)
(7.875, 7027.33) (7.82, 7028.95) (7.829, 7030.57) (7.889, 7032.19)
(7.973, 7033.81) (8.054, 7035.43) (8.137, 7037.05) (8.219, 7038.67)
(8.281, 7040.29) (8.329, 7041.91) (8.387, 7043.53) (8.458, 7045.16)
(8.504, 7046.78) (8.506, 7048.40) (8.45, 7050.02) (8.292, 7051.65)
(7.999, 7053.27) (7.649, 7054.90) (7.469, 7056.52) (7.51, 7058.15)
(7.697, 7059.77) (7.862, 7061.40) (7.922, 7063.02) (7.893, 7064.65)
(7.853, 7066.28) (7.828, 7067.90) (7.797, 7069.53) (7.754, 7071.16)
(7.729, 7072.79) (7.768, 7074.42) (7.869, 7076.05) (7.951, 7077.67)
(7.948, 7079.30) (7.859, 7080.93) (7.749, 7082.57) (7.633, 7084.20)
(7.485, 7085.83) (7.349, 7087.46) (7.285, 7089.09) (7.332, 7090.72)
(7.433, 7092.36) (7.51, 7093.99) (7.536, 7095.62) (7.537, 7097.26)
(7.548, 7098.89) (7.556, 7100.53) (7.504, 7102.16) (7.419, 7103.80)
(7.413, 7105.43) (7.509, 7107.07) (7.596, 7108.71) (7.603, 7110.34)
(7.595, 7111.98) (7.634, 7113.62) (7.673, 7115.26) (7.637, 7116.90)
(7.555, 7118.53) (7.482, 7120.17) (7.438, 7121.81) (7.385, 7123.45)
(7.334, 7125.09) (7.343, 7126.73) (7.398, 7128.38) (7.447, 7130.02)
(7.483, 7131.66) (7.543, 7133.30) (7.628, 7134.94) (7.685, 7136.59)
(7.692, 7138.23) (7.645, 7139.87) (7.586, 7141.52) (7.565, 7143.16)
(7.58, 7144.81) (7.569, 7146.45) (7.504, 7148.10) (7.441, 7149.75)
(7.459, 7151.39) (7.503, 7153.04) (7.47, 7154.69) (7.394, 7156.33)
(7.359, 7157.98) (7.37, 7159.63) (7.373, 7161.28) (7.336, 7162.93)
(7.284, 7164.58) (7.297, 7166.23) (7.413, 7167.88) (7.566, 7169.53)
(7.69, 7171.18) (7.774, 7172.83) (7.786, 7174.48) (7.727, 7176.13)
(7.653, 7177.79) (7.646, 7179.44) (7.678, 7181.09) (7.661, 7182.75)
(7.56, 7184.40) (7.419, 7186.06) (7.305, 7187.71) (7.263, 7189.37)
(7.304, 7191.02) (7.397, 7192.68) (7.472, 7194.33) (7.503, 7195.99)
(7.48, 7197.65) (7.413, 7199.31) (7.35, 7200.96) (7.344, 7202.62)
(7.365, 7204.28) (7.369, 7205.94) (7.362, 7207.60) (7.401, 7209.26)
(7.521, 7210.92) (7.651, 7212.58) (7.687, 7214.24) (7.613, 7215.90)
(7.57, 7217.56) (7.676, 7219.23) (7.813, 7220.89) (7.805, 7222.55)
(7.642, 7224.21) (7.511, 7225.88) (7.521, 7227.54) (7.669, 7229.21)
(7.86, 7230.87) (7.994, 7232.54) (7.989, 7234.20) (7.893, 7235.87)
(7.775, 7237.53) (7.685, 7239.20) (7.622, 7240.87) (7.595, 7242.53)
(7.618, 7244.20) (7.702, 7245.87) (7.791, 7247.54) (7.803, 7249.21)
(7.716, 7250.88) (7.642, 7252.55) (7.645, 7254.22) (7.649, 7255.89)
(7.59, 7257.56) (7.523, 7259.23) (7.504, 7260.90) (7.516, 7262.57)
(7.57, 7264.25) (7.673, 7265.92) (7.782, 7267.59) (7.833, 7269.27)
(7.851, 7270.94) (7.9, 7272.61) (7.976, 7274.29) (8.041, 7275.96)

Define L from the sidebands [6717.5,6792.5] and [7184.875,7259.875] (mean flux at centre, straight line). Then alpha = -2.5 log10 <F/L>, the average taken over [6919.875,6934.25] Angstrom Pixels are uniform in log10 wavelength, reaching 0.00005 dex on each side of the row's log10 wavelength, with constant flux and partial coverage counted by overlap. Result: 0.034 mag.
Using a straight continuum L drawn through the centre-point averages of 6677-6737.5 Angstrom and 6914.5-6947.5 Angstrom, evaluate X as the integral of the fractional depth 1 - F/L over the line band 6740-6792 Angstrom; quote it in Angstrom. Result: 5.08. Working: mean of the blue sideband 9.06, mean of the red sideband 7.9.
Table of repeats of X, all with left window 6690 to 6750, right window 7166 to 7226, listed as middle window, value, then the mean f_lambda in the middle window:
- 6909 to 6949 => 2.1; 7.95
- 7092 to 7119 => 1.0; 7.55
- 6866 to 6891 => 1.5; 8.02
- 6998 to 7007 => 0.2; 7.93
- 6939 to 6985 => 1.8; 7.95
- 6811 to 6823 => 1.2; 7.88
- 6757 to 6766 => 1.1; 7.86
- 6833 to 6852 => 1.7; 7.88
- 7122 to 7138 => 0.5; 7.48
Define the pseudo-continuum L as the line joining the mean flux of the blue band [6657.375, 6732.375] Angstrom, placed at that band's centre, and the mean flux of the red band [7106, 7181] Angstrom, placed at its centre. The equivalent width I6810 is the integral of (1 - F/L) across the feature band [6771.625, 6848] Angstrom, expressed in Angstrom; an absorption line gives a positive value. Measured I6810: 4.00 Angstrom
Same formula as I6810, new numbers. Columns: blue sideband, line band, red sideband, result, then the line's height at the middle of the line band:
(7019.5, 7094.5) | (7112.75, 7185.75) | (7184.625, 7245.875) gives 1.7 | 7.7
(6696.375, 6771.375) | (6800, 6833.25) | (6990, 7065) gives 2.1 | 8.58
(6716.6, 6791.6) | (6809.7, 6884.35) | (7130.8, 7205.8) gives 3.9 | 8.32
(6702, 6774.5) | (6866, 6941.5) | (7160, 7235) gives 3.0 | 8.37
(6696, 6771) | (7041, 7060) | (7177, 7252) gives -0.3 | 8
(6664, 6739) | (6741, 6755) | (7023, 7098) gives 1.5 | 8.76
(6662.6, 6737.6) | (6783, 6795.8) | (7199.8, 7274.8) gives 1.3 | 8.67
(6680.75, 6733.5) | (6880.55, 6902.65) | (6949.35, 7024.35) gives 0.6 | 8.36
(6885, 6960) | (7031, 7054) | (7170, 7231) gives -1.2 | 7.84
